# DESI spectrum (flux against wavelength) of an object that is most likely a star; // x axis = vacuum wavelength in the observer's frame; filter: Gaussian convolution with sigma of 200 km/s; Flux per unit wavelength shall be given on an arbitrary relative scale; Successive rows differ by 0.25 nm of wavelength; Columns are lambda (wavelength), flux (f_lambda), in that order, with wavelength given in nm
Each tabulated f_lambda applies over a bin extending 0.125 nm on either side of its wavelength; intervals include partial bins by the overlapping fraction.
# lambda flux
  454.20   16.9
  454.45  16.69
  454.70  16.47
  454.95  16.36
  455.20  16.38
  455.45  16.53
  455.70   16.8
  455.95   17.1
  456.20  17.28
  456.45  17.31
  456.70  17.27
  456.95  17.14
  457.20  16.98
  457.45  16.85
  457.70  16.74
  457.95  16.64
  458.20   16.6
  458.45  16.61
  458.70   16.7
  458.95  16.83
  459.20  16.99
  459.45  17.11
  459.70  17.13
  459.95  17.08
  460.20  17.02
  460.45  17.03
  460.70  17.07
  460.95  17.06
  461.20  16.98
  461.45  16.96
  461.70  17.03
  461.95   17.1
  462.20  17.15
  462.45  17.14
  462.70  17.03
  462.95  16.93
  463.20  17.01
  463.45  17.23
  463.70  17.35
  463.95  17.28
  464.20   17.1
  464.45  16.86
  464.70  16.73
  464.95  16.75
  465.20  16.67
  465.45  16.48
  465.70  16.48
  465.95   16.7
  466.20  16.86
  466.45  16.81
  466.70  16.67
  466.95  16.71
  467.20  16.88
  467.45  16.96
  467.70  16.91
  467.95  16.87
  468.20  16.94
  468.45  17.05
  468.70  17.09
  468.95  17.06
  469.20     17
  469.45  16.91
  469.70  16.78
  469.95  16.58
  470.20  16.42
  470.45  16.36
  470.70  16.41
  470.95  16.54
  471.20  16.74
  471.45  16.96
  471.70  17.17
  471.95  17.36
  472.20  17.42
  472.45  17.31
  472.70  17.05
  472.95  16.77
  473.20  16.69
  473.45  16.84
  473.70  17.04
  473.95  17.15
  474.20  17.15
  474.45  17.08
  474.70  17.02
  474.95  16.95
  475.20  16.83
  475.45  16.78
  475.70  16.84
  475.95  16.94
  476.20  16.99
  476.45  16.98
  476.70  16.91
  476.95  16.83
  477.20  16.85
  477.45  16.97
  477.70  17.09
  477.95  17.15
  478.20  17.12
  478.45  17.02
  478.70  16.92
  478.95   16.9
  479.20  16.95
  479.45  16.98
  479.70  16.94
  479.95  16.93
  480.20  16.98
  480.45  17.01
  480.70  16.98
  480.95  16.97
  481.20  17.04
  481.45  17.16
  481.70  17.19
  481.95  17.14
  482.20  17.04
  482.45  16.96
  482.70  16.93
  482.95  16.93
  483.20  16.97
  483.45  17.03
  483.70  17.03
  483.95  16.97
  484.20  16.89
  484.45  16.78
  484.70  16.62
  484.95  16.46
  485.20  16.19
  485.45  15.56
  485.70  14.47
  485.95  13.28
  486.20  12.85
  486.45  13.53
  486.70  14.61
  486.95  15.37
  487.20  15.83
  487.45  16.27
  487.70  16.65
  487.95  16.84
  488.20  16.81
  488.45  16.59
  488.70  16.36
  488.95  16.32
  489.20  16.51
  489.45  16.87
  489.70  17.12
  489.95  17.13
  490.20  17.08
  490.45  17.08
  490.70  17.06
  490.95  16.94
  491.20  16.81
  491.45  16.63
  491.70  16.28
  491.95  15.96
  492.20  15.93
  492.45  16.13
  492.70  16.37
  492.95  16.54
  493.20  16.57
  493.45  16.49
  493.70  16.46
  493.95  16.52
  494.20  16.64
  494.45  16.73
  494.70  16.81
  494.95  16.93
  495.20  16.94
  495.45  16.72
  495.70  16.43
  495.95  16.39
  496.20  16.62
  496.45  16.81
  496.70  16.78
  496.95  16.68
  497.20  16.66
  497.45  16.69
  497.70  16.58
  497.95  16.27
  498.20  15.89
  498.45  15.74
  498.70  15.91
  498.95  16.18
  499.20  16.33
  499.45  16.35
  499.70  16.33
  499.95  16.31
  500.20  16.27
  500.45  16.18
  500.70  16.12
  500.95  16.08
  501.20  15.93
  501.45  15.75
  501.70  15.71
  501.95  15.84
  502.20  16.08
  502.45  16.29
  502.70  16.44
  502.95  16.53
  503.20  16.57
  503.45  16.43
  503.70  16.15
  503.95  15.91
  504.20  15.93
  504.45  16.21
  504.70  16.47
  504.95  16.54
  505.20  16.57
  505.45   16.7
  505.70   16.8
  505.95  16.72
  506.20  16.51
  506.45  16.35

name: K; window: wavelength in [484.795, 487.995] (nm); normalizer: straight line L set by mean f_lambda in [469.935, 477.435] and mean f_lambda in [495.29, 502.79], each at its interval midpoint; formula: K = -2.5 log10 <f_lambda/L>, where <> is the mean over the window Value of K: 0.10 mag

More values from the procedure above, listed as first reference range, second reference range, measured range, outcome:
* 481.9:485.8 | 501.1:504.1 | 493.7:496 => -0.02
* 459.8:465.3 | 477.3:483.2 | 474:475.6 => 0.00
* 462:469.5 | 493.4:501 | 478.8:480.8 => -0.02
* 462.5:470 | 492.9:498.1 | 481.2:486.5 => 0.03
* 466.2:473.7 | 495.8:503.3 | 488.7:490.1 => -0.02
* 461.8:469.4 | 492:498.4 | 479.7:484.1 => -0.02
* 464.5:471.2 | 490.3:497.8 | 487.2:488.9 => 0.01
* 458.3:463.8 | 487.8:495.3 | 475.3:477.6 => 0.00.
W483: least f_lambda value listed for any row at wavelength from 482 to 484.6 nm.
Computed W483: 16.78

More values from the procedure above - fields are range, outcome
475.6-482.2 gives 16.83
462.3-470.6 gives 16.36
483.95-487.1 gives 12.85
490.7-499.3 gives 15.74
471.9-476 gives 16.69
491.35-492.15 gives 15.96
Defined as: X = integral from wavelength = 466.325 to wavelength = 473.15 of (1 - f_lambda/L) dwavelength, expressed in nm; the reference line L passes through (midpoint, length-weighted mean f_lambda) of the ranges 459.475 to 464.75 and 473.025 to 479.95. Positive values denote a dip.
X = 0.05 nm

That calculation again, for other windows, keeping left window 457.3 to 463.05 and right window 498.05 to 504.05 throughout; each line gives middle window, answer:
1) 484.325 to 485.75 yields 0.03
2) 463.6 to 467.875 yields 0.00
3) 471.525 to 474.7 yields -0.07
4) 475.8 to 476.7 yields -0.02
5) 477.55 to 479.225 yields -0.04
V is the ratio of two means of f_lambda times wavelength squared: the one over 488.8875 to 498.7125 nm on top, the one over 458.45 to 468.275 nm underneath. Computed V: 1.11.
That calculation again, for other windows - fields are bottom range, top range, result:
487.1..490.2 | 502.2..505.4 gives 1.04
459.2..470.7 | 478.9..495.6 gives 1.07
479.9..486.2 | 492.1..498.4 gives 1.05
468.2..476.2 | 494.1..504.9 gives 1.08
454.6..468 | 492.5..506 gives 1.14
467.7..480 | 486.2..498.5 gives 1.05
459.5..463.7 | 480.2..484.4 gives 1.09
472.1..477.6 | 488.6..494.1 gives 1.05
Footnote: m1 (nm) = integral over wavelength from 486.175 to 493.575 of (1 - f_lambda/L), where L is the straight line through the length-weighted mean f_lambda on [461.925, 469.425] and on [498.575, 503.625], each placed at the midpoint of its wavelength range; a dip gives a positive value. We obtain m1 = 0.053 nm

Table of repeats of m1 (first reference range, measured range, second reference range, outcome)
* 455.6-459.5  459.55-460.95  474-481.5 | -0.011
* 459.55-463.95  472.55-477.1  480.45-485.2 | 0.014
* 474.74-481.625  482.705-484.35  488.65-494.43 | -0.014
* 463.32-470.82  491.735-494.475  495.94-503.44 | 0.002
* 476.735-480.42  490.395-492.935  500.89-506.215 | 0.016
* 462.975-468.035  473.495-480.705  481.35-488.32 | -0.235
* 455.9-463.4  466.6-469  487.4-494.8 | -0.002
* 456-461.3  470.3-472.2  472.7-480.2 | 0.015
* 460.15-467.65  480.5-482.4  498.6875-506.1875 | -0.050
